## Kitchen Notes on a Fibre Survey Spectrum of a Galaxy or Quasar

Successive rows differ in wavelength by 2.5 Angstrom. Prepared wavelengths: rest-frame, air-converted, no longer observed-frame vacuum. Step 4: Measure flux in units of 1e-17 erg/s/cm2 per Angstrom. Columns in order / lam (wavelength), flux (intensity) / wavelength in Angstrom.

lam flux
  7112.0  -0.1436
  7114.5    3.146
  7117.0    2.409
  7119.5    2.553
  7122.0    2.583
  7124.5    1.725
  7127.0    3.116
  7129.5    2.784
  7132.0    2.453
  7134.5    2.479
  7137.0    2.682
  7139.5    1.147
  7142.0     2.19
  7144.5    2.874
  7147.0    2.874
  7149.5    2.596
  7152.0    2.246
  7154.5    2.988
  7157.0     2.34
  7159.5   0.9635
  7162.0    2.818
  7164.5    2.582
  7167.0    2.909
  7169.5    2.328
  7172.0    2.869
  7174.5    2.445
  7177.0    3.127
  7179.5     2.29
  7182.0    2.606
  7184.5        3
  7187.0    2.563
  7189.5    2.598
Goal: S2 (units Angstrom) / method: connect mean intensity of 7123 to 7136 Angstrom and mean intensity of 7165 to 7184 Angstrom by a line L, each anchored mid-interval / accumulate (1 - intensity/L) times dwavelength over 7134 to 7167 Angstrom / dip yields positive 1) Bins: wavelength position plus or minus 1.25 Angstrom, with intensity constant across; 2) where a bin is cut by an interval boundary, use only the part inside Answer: 2.6 Angstrom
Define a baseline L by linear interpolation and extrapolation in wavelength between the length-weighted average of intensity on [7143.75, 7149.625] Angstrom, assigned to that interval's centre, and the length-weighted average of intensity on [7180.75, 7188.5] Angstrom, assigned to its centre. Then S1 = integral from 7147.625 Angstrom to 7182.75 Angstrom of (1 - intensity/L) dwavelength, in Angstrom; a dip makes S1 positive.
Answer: 3.2 Angstrom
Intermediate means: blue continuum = 2.81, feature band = 2.51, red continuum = 2.72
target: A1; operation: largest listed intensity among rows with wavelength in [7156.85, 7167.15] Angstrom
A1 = 2.909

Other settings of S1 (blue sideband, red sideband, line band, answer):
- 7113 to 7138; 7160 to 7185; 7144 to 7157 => -0.3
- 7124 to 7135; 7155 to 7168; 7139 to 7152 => 0.3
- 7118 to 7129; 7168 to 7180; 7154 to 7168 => 1.1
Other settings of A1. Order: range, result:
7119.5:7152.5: 3.116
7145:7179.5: 3.127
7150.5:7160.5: 2.988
